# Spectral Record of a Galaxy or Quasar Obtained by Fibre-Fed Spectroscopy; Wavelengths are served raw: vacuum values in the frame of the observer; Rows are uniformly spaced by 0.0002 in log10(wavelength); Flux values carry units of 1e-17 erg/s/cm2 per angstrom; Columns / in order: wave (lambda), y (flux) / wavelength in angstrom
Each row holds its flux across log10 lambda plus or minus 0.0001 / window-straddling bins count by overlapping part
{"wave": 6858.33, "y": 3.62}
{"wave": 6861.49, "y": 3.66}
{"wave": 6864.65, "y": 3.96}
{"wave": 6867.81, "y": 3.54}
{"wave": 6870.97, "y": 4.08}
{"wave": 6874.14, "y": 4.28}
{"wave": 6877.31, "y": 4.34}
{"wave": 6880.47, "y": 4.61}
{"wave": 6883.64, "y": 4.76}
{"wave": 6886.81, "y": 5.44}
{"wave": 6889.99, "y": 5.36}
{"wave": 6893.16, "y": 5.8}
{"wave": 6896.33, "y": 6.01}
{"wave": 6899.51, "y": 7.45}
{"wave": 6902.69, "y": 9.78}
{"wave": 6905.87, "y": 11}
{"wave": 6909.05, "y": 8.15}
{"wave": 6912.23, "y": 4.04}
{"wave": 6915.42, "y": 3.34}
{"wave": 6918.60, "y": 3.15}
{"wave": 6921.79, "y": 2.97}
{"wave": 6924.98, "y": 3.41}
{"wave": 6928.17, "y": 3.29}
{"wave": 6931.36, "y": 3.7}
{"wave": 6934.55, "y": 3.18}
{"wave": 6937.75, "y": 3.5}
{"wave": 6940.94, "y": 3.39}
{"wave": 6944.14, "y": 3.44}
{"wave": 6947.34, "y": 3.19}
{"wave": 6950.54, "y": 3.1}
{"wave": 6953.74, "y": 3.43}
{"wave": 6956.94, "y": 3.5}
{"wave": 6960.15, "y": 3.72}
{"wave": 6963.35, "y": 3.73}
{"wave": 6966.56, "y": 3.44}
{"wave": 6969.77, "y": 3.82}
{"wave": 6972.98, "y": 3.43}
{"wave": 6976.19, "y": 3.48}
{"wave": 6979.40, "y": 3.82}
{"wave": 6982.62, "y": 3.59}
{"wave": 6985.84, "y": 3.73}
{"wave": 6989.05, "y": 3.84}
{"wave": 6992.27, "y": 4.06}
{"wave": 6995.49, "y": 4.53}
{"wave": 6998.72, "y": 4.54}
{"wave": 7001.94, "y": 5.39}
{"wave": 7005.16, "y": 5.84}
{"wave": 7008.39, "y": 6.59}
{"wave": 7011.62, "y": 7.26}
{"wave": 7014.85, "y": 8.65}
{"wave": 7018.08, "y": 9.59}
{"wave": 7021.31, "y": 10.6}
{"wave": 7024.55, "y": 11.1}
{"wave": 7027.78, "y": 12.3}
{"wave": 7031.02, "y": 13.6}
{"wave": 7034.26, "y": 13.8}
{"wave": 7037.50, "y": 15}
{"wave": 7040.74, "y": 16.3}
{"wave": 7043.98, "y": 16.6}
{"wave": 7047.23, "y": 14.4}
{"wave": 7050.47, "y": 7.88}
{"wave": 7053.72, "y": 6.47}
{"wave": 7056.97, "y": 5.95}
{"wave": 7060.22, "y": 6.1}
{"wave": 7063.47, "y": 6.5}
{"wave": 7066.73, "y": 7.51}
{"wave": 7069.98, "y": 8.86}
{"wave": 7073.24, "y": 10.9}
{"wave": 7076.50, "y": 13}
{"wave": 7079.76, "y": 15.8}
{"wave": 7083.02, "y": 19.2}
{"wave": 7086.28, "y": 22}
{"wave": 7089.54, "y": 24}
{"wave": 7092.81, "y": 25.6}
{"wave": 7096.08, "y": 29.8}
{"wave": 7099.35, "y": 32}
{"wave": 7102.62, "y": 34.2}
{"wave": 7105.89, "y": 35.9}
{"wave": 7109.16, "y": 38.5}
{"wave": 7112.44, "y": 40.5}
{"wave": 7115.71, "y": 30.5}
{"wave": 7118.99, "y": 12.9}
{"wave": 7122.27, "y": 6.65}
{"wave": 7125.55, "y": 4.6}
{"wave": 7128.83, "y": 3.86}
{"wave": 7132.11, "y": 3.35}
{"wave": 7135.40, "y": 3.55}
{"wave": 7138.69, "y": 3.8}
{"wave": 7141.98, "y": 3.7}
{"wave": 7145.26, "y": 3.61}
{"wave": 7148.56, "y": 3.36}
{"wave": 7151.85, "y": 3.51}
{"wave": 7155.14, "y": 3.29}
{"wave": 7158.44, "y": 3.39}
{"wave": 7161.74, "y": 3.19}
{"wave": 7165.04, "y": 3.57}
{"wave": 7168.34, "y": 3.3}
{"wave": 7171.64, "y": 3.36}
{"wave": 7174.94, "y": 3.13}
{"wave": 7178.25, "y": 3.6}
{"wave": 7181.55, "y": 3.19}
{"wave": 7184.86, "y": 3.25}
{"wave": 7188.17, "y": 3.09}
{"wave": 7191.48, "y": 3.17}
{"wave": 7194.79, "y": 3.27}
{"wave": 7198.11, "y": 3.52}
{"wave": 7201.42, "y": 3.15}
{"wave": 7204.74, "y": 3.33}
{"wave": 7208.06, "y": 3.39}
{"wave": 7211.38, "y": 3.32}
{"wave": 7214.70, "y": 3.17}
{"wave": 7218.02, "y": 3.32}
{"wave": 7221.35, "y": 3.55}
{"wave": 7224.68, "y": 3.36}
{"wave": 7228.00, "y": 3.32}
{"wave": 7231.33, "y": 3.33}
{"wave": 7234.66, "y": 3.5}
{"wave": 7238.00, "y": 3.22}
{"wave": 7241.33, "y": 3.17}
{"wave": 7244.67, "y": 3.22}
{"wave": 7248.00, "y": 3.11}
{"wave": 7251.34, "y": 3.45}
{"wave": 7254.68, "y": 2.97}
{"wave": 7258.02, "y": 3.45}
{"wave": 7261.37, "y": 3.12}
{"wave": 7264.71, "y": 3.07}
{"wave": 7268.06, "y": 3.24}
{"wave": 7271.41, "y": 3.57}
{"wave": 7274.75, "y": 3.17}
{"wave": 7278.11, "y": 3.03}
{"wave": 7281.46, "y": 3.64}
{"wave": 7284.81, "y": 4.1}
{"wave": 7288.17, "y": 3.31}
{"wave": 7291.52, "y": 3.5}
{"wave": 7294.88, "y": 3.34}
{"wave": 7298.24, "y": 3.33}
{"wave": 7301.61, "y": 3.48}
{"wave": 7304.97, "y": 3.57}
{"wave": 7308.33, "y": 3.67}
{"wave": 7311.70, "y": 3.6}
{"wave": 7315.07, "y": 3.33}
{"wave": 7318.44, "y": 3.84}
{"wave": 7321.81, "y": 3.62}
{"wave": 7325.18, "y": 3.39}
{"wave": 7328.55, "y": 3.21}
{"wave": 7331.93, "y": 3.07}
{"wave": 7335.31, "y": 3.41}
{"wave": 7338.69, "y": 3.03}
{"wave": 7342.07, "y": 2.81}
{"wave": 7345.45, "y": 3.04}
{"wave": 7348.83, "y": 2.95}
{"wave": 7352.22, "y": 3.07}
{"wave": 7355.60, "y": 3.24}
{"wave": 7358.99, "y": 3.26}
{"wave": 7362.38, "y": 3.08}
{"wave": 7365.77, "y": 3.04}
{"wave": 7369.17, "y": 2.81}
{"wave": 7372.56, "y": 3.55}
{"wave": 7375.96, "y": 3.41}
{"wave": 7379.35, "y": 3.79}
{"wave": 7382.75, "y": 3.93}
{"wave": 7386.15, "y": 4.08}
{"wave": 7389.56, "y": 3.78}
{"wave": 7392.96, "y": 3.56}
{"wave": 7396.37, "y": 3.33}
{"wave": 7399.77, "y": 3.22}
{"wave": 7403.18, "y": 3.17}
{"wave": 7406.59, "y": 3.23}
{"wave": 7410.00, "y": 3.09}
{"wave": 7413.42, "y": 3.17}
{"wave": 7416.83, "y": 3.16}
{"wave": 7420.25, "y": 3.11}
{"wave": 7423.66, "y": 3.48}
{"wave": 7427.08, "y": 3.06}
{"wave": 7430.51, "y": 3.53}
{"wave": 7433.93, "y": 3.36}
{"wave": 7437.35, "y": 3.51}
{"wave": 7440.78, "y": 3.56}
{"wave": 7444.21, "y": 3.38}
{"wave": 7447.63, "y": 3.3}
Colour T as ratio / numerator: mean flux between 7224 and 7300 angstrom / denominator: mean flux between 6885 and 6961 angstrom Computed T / 0.7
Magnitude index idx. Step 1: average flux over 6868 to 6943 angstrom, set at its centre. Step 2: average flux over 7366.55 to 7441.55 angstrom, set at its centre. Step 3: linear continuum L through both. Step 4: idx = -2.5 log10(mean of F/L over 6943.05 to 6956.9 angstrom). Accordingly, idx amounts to 0.409 mag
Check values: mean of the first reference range 4.96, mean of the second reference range 3.4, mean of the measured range 3.31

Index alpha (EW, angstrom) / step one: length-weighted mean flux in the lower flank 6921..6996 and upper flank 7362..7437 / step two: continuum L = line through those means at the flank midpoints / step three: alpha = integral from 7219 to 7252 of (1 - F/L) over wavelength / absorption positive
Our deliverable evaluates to 1.11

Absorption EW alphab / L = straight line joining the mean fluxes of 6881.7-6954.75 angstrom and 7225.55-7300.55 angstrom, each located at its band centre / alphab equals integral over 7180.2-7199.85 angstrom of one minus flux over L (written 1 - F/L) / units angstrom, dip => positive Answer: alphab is 2.13 angstrom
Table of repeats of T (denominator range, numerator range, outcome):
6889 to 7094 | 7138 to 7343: 0.43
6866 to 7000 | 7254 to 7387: 0.76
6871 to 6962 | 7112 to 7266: 1.01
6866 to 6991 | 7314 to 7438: 0.75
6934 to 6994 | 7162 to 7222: 0.93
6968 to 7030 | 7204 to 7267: 0.53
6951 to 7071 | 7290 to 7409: 0.46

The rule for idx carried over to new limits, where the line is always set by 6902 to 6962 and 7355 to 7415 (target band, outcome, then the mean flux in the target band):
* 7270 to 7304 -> 0.04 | 3.45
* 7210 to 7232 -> 0.11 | 3.34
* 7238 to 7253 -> 0.13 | 3.24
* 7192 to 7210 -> 0.13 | 3.32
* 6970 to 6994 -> 0.13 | 3.72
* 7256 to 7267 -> 0.13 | 3.21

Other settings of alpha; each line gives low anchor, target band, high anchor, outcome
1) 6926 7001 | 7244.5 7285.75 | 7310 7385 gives 0.8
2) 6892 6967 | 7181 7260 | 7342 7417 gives 9.9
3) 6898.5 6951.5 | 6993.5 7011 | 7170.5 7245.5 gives -4.7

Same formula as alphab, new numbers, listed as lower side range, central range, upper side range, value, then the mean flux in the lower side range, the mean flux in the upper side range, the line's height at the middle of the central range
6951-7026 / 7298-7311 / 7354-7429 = 0.7 angstrom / 5.25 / 3.34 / 3.76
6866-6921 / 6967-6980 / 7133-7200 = 3.5 angstrom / 5.55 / 3.39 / 4.92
